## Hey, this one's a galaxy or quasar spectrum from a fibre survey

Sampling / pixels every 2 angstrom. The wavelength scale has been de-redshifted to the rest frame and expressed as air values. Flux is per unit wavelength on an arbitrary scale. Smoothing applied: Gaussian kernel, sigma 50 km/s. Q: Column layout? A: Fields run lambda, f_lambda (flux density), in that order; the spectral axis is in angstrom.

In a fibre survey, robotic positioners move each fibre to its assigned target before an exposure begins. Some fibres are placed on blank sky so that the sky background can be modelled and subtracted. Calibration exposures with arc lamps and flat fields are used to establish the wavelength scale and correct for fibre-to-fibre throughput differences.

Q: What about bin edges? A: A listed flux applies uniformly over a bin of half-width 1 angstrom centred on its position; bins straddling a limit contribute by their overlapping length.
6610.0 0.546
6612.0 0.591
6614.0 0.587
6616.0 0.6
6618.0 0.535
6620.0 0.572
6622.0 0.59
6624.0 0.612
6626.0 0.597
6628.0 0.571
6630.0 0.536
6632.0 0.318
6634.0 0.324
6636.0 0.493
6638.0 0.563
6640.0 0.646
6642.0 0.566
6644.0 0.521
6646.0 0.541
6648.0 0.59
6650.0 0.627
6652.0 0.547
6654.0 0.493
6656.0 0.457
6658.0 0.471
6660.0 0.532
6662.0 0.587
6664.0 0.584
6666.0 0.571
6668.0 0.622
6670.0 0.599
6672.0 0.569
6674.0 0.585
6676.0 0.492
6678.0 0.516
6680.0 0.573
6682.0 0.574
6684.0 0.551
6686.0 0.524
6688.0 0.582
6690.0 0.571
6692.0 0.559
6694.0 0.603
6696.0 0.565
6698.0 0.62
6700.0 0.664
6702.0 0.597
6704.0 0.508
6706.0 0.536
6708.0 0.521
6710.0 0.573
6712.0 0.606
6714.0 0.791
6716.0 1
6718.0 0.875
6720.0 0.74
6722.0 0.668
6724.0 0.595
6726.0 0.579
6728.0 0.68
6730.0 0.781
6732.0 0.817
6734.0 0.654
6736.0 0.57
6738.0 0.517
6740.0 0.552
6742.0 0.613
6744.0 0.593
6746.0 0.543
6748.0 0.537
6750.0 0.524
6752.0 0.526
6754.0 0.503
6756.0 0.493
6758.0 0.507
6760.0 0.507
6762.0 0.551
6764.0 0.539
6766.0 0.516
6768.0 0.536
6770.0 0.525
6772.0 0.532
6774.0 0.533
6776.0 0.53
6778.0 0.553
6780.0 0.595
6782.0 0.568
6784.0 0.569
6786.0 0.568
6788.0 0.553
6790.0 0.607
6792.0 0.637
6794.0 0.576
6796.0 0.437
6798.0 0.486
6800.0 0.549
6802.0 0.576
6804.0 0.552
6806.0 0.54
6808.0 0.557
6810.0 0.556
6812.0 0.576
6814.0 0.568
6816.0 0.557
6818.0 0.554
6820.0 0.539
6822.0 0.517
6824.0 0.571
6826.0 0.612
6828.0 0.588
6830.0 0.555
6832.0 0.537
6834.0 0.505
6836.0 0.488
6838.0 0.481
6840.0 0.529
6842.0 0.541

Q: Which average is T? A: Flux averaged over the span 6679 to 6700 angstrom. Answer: 0.577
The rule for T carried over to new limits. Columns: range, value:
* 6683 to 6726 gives 0.63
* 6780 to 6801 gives 0.557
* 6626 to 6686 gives 0.539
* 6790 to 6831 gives 0.556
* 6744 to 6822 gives 0.544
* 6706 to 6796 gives 0.596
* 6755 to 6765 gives 0.519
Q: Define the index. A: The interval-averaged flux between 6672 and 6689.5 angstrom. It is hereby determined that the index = 0.551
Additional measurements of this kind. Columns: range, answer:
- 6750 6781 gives 0.53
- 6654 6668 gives 0.537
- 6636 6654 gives 0.566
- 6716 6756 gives 0.631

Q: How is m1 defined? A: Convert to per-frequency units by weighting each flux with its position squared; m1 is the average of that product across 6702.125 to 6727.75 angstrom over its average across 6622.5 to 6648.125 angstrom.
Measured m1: 1.3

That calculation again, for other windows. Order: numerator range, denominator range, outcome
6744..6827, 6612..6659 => 1.06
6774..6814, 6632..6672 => 1.08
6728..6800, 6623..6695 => 1.06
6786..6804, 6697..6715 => 0.94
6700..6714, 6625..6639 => 1.22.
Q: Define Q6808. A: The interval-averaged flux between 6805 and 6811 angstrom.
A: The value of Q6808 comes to 0.551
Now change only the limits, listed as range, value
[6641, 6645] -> 0.543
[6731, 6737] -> 0.68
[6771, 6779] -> 0.537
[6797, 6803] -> 0.537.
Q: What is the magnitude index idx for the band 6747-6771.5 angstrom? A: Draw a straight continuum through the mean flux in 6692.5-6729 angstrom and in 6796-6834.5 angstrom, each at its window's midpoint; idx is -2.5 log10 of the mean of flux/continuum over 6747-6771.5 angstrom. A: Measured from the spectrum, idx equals 0.16 mag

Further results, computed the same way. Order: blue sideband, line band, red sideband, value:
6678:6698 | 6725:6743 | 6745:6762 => -0.20 mag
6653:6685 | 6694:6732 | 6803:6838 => -0.21 mag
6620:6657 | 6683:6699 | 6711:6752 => 0.06 mag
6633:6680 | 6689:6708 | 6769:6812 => -0.06 mag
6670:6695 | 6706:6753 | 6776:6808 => -0.15 mag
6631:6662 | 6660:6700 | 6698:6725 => 0.04 mag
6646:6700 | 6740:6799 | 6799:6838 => 0.02 mag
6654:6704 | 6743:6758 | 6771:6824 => 0.06 mag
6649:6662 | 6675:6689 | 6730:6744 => 0.03 mag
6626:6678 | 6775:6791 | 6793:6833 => -0.04 mag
